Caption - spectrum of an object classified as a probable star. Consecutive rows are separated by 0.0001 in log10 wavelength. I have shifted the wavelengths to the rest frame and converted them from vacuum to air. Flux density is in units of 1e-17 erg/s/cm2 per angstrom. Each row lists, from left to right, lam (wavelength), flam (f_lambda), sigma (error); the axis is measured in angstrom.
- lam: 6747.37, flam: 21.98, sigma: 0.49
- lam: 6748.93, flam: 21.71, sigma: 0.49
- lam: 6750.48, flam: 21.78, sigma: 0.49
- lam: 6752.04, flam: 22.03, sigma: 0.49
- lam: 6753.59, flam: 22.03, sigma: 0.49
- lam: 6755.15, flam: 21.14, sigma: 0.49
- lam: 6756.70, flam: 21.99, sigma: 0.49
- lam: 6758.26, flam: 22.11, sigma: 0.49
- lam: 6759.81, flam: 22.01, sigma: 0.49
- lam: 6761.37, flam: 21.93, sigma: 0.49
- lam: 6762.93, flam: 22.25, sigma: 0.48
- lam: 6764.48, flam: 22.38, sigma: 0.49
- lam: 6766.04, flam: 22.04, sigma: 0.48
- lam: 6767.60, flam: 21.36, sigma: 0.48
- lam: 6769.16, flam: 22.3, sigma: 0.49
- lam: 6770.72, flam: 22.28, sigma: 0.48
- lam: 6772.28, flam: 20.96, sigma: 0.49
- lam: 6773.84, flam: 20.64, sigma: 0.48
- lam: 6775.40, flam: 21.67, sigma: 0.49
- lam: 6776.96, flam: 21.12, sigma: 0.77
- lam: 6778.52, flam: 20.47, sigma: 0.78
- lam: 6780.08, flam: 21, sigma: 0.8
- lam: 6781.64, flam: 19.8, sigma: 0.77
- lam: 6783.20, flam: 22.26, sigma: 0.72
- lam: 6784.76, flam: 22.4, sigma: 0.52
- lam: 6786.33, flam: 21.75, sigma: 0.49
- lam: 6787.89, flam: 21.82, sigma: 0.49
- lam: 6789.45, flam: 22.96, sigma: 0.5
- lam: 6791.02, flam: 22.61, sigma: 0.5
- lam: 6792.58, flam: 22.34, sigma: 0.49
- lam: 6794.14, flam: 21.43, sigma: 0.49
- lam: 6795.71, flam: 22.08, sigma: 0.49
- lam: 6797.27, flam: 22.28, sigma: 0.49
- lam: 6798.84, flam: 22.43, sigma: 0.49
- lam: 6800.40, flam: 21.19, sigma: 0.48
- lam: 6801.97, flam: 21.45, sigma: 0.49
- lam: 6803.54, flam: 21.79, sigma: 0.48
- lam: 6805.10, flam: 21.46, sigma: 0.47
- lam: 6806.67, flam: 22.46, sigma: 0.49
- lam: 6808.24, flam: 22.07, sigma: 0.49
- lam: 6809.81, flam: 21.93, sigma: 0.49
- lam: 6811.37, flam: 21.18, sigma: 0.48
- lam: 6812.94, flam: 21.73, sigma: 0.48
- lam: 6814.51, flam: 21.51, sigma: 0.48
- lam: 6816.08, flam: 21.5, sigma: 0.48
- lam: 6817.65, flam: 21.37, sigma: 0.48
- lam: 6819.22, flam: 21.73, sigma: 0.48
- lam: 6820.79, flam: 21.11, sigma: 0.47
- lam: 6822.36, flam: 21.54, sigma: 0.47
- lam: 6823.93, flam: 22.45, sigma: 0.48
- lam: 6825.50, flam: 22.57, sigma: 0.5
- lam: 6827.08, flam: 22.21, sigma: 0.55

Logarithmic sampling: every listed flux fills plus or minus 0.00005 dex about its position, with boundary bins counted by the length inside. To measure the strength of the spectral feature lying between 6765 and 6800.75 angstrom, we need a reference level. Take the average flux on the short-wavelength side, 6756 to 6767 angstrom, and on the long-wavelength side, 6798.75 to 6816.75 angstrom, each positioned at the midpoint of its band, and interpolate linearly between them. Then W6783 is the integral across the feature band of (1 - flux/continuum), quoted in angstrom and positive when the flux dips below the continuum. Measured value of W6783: 0.3 angstrom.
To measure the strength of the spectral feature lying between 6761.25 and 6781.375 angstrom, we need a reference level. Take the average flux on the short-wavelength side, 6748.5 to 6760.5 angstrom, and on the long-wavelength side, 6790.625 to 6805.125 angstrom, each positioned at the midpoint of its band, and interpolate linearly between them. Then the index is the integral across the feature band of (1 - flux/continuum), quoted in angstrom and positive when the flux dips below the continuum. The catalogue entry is 0.3 angstrom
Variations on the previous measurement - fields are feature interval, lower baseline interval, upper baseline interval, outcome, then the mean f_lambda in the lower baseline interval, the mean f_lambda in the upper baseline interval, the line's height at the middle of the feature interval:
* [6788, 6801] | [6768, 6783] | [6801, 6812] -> -0.4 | 21.2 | 21.8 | 21.5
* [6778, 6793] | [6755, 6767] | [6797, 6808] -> 0.1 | 22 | 21.8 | 21.9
